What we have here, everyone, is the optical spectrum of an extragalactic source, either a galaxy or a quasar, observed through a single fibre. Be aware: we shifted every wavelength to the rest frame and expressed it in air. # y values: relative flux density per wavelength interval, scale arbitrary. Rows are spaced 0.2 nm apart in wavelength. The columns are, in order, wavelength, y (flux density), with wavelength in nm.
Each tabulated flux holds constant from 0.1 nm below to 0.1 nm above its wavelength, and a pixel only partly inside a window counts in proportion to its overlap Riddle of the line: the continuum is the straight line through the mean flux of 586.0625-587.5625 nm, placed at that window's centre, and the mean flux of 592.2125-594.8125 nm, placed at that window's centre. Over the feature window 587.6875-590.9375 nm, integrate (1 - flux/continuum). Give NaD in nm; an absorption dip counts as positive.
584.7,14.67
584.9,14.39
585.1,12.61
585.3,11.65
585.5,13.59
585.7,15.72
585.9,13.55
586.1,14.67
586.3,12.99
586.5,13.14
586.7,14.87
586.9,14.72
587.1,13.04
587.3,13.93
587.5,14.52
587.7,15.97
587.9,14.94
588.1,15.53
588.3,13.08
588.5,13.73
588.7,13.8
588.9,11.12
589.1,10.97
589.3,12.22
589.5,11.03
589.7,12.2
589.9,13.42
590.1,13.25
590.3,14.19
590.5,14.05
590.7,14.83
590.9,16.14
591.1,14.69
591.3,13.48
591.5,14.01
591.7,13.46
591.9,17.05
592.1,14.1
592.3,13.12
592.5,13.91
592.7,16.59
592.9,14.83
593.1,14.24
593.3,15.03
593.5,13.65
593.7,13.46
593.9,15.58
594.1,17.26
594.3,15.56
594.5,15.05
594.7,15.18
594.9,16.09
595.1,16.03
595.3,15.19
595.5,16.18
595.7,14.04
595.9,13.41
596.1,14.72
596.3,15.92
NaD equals 0.19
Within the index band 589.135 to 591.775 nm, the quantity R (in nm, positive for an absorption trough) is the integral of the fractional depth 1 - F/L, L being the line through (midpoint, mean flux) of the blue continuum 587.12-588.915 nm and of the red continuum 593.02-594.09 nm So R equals 0.15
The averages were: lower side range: 14.2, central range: 13.5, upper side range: 14.6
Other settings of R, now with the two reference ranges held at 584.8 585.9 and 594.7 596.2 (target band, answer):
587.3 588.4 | -0.06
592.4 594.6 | -0.03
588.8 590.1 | 0.21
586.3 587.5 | -0.01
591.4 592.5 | 0.02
